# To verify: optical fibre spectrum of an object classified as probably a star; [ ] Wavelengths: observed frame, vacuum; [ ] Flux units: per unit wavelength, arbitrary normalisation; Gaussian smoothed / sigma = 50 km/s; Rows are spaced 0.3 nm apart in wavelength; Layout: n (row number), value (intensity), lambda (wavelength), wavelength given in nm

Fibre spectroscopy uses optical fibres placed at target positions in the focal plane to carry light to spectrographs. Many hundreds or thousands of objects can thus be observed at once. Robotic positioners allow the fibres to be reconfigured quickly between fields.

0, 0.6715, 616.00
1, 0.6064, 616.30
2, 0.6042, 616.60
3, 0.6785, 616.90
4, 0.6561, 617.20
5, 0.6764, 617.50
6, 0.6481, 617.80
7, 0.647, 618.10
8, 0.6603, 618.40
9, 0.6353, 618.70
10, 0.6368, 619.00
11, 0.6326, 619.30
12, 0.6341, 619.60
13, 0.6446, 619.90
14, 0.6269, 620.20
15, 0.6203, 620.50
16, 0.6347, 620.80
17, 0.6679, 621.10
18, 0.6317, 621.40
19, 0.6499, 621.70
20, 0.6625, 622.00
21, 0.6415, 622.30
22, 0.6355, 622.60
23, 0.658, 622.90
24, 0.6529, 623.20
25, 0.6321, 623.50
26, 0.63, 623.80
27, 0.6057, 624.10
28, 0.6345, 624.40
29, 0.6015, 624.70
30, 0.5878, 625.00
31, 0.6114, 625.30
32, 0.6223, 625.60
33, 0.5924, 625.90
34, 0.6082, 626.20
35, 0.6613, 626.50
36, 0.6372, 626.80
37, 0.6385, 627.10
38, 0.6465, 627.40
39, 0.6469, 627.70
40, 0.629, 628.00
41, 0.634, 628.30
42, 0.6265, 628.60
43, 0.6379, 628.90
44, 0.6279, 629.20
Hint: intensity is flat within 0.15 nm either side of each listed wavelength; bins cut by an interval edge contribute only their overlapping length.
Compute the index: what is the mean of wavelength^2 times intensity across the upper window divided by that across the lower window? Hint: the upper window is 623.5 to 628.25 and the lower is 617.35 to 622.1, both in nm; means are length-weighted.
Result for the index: 0.99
